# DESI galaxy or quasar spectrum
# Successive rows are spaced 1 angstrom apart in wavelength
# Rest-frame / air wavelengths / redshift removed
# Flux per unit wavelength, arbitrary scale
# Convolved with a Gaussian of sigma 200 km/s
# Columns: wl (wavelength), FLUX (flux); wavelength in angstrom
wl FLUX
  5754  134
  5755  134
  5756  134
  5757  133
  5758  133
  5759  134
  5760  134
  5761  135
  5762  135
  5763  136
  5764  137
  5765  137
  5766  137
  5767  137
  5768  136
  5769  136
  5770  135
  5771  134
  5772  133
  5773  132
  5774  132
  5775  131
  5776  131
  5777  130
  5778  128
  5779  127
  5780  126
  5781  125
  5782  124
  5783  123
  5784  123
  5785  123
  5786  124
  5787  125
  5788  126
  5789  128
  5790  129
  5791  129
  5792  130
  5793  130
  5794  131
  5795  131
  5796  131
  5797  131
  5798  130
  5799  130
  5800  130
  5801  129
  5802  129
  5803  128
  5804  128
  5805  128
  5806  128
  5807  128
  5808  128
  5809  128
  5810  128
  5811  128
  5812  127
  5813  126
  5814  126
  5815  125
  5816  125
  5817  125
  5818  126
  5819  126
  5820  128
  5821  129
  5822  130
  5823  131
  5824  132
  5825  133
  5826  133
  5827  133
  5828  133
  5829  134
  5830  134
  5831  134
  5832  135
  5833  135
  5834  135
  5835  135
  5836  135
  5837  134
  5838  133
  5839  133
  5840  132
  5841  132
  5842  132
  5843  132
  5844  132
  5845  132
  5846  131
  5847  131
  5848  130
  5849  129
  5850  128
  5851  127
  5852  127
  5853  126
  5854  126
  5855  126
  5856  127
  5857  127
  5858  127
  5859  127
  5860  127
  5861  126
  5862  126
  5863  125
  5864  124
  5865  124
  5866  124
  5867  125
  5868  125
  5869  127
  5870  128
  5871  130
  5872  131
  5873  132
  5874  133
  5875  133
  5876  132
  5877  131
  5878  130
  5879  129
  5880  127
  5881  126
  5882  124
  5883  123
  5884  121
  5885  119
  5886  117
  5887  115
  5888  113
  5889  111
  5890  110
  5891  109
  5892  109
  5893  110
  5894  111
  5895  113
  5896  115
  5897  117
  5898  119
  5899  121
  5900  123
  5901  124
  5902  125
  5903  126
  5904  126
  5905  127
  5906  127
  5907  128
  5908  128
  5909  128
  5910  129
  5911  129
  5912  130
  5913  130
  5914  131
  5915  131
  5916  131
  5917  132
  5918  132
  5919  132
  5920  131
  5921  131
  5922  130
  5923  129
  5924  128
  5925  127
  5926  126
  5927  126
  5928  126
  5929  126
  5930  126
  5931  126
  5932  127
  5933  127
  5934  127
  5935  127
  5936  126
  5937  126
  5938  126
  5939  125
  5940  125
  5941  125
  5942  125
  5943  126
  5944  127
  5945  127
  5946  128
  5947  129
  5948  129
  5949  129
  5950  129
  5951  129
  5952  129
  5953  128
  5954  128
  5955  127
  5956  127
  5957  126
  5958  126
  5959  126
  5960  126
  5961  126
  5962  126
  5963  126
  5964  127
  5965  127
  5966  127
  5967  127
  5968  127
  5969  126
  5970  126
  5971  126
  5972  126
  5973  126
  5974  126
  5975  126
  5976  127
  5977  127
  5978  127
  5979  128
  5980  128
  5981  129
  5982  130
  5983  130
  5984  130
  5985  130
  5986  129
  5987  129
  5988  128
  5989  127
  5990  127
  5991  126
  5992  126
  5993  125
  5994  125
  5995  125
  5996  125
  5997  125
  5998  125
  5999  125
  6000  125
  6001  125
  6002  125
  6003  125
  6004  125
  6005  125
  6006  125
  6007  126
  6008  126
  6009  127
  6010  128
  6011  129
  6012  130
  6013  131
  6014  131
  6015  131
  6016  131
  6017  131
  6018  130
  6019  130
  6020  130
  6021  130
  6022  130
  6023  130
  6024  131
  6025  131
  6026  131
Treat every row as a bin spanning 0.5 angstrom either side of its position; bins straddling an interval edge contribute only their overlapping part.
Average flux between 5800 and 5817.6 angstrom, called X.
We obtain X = 127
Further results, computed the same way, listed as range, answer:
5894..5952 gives 127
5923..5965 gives 127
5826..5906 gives 126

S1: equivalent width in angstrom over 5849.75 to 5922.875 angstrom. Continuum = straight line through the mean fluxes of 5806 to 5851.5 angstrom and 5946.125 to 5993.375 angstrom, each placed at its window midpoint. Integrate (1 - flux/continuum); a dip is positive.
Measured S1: 2.4 angstrom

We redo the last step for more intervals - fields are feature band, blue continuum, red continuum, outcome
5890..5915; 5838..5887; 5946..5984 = 1.0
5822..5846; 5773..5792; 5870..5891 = -1.5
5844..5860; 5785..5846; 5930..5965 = 0.1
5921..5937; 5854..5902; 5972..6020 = -0.3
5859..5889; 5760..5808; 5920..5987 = 0.7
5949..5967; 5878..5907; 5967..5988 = -0.2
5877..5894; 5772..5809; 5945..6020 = 1.2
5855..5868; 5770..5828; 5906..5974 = 0.2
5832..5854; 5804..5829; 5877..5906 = -1.1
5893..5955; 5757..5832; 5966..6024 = 0.9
